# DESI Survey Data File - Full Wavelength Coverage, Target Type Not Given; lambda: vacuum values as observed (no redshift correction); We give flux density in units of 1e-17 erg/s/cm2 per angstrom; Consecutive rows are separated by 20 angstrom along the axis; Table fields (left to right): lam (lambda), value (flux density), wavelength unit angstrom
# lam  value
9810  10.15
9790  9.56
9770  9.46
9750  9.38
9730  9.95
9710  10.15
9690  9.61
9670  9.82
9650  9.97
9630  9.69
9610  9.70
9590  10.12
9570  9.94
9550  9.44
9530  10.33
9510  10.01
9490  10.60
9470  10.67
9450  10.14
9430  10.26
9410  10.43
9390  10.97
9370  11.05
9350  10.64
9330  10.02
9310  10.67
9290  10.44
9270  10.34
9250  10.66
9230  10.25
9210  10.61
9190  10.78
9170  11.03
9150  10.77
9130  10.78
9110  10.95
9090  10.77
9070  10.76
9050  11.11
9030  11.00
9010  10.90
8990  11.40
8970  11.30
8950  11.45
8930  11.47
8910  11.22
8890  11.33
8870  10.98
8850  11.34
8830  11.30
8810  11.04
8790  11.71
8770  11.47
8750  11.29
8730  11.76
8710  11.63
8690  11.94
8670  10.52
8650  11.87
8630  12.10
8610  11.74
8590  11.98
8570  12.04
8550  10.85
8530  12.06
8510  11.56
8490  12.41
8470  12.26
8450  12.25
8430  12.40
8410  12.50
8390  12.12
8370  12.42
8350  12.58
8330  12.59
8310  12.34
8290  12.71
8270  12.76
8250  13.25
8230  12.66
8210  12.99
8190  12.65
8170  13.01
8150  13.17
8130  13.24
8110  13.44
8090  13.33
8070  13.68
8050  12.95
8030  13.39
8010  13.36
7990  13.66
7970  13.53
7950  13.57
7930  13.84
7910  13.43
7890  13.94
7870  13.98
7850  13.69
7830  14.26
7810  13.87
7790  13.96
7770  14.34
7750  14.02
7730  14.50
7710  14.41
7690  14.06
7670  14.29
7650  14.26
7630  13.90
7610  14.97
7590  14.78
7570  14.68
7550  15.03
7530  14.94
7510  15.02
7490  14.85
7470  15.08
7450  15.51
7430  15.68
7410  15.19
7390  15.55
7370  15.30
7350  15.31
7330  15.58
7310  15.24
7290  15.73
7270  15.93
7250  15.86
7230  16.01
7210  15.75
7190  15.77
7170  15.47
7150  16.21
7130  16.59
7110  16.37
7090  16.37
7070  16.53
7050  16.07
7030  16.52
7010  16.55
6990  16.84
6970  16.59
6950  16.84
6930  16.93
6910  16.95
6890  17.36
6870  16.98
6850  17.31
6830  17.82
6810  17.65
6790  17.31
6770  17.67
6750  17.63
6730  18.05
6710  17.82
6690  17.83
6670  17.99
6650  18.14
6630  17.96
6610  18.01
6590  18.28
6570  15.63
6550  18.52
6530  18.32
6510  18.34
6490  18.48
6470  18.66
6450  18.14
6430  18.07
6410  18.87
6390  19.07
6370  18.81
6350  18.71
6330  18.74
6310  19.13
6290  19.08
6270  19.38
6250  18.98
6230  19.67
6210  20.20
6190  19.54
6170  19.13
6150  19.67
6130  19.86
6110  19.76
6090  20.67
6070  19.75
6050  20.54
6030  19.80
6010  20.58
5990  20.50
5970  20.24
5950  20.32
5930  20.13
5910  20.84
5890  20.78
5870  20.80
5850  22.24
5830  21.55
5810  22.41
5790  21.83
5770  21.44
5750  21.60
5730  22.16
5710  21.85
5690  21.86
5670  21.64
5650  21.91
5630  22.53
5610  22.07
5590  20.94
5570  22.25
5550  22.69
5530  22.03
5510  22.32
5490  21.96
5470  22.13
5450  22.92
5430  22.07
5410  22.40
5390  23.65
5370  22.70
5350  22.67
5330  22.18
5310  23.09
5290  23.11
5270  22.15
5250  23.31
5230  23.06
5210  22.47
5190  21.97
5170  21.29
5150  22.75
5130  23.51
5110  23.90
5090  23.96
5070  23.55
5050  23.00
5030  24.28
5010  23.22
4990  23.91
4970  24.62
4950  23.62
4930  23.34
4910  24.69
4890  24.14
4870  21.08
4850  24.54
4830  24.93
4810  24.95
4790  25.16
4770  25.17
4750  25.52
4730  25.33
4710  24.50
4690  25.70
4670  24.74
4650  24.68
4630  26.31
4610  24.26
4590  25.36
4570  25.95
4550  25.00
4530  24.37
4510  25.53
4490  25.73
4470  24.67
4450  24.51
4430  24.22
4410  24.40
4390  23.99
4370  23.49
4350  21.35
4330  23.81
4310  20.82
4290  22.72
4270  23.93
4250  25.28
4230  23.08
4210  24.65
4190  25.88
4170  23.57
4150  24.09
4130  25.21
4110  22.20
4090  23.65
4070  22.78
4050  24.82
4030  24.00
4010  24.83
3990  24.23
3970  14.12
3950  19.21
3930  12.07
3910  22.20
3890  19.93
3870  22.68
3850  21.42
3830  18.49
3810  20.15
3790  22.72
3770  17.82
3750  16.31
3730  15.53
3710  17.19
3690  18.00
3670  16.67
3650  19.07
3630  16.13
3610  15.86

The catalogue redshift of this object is 0.00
